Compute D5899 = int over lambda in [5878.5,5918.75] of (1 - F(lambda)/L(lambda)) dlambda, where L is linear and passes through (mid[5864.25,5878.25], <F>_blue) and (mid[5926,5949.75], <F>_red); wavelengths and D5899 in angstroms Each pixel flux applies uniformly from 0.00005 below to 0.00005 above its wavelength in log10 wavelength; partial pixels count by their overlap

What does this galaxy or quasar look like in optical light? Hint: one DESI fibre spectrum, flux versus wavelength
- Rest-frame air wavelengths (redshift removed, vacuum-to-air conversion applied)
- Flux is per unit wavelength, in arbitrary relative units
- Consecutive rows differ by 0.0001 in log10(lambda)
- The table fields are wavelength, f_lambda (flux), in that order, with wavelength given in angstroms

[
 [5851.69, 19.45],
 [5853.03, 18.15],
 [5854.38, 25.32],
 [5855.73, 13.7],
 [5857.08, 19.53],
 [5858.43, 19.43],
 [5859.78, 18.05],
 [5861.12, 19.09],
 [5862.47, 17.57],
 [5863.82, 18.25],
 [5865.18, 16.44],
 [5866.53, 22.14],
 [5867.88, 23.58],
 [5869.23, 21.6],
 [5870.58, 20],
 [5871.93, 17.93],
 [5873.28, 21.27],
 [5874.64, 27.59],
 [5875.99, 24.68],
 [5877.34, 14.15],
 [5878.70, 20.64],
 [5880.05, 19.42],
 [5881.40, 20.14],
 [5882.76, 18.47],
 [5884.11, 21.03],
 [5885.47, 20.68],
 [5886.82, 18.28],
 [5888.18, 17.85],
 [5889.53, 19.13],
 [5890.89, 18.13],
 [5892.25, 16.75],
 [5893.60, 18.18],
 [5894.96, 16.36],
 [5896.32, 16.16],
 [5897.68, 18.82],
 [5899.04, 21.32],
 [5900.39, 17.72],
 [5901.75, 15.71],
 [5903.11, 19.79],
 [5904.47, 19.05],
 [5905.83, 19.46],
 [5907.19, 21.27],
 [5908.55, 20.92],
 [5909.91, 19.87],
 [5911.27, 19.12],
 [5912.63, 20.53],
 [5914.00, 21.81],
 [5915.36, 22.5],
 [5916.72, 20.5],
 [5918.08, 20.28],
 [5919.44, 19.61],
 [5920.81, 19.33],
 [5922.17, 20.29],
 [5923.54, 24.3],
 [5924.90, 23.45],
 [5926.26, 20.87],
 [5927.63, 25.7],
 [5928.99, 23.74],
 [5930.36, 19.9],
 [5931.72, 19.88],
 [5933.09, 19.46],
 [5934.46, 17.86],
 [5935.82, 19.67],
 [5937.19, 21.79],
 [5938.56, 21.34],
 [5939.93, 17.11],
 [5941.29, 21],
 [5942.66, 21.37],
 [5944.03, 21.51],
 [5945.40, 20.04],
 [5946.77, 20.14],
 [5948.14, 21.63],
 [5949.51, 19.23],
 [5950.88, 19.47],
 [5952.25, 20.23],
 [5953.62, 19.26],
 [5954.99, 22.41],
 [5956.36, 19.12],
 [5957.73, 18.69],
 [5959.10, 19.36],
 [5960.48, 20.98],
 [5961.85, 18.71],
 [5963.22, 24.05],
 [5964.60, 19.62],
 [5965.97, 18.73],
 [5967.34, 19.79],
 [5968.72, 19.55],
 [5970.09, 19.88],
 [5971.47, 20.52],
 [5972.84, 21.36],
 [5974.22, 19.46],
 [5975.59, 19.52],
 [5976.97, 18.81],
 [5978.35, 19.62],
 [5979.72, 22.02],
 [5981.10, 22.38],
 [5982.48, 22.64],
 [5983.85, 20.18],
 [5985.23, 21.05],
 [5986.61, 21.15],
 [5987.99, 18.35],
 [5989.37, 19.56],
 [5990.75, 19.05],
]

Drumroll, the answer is 2.9 angstroms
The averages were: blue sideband 20.9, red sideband 20.7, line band 19.3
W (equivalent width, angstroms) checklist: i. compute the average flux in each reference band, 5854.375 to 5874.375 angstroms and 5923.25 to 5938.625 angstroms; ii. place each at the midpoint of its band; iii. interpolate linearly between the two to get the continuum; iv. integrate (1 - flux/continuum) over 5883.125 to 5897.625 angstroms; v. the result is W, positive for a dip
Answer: 1.43 angstroms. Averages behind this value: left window 19.6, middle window 18.3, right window 21.4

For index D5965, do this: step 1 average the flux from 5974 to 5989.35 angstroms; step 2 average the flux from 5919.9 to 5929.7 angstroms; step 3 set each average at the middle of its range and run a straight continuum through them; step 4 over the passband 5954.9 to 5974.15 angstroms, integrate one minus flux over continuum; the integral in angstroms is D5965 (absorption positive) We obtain 0.9 angstroms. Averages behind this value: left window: 22.4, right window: 20.5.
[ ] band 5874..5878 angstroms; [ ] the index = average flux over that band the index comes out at 22.2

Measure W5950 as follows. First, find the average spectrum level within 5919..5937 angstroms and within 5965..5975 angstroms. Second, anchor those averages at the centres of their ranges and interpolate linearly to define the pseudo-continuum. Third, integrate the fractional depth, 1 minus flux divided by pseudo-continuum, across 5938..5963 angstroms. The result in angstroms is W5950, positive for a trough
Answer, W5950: 0.38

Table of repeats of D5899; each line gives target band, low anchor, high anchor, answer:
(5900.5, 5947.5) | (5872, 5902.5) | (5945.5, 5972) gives -2.14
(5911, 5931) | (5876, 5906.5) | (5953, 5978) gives -2.43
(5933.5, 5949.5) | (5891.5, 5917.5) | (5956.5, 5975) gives -0.43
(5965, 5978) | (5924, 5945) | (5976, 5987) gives 0.76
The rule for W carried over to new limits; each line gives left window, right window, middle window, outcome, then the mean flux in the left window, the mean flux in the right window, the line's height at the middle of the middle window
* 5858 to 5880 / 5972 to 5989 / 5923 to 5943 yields -0.76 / 20.1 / 20.5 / 20.4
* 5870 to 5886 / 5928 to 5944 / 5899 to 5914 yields 0.67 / 20.5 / 20.4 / 20.5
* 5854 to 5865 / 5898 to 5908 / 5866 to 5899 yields -1.45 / 18.6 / 19.2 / 18.9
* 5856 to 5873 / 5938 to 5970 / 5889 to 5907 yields 1.27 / 19.4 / 20.1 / 19.7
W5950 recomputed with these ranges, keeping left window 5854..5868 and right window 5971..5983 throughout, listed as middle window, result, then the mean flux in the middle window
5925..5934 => -0.72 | 21.6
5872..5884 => -0.84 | 20.7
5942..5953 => -0.09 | 20.4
